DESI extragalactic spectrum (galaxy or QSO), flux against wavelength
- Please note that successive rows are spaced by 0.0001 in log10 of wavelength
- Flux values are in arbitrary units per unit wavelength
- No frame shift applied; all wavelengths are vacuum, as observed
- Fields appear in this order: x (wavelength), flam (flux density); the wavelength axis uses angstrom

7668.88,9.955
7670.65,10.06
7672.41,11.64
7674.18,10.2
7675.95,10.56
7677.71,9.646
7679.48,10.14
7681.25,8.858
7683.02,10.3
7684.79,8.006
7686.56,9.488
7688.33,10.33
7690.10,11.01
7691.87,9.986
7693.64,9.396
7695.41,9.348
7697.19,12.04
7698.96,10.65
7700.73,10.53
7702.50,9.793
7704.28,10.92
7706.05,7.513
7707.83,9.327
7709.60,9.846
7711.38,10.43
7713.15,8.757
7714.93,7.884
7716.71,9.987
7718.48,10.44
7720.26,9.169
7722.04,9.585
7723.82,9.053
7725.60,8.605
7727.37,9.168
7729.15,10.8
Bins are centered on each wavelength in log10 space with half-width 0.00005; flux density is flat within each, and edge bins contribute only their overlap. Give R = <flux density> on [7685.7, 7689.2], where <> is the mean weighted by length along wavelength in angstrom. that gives 9.91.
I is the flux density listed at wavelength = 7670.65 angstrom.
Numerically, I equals 10.06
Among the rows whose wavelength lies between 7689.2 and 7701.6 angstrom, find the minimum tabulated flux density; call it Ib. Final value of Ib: 9.348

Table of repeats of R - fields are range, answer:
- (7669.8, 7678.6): 10.4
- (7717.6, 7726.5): 9.37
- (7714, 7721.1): 9.36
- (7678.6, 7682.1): 9.5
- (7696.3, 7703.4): 10.8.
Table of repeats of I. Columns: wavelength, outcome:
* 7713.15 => 8.757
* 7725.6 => 8.605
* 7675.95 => 10.56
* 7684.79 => 8.006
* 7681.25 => 8.858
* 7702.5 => 9.793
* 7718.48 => 10.44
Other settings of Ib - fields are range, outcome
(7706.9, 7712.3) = 9.327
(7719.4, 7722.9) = 9.169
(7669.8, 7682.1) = 8.858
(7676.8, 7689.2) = 8.006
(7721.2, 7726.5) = 8.605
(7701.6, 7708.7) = 7.513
